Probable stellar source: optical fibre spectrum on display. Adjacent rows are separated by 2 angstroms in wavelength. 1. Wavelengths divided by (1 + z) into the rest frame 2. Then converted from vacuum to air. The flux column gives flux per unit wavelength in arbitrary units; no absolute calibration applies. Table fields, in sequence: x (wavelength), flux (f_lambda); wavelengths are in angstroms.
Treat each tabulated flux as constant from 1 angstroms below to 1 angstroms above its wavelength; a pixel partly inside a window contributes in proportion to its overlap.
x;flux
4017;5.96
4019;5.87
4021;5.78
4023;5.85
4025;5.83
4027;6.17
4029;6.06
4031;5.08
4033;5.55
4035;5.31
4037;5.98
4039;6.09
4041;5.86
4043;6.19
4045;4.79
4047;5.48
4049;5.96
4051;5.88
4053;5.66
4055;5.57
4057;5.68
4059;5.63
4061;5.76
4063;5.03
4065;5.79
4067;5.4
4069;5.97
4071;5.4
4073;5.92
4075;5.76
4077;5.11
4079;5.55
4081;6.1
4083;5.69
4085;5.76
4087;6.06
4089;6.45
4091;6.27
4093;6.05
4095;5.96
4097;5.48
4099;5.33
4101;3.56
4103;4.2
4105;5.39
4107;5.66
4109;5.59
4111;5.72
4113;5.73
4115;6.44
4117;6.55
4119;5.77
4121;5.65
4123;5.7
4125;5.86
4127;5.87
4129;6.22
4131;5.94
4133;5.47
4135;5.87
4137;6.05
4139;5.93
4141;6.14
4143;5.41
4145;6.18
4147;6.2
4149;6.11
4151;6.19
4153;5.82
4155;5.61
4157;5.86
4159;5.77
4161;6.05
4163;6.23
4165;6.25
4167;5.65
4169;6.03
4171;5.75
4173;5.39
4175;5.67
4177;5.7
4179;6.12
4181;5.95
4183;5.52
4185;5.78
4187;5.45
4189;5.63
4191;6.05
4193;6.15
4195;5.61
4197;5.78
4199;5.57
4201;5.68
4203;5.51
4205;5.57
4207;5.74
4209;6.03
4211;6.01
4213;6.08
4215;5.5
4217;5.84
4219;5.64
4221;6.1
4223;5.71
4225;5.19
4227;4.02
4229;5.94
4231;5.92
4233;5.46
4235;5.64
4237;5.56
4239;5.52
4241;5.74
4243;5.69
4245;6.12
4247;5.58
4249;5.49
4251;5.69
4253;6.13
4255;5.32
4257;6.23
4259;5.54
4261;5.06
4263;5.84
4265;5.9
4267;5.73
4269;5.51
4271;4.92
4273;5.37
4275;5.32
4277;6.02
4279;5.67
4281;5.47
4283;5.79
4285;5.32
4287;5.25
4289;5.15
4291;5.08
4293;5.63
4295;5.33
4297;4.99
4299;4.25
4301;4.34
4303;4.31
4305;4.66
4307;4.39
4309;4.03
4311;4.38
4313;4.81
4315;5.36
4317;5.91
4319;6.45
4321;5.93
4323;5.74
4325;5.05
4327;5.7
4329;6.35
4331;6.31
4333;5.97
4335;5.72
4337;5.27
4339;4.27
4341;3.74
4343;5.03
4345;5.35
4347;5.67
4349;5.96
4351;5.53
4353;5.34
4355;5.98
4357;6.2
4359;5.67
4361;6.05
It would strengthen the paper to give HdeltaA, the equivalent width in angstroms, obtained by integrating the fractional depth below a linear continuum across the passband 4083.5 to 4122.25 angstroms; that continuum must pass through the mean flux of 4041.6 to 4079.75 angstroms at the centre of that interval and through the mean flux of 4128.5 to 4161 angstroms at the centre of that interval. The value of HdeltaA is 0.7 angstroms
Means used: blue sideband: 5.61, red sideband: 5.92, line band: 5.66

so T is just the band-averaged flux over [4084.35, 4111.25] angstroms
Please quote 5.53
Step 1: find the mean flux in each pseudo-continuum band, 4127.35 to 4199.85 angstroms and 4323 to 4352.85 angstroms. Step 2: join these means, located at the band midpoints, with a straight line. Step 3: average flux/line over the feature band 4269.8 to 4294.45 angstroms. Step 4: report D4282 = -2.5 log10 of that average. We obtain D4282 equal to 0.031 mag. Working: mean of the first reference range 5.86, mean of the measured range 5.42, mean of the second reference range 5.43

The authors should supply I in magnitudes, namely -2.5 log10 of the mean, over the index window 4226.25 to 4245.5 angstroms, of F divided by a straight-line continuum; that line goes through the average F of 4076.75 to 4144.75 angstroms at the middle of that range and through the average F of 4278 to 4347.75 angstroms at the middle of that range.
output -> -0.03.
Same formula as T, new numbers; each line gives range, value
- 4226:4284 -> 5.59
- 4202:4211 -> 5.75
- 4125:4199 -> 5.87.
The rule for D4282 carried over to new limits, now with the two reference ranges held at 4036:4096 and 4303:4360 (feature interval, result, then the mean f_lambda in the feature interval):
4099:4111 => 0.15 mag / 4.99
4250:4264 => -0.04 mag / 5.69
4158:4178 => -0.05 mag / 5.85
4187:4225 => -0.04 mag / 5.76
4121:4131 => -0.04 mag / 5.89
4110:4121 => -0.06 mag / 6.01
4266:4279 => -0.01 mag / 5.49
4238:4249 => -0.04 mag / 5.71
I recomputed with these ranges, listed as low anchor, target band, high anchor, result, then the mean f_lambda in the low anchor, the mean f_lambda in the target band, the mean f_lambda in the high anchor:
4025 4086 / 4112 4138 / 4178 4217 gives -0.04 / 5.68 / 5.93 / 5.78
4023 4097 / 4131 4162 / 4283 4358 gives -0.06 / 5.74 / 5.91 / 5.27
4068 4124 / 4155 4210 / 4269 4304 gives -0.06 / 5.67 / 5.79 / 5.2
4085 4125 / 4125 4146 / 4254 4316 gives -0.06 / 5.67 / 5.91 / 5.19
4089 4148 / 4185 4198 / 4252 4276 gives -0.02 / 5.74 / 5.78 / 5.57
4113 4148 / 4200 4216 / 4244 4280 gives 0.00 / 5.95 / 5.76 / 5.64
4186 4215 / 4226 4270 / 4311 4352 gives 0.01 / 5.77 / 5.62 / 5.48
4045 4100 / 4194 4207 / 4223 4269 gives 0.00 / 5.71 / 5.63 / 5.61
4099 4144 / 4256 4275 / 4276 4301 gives -0.04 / 5.66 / 5.55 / 5.29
